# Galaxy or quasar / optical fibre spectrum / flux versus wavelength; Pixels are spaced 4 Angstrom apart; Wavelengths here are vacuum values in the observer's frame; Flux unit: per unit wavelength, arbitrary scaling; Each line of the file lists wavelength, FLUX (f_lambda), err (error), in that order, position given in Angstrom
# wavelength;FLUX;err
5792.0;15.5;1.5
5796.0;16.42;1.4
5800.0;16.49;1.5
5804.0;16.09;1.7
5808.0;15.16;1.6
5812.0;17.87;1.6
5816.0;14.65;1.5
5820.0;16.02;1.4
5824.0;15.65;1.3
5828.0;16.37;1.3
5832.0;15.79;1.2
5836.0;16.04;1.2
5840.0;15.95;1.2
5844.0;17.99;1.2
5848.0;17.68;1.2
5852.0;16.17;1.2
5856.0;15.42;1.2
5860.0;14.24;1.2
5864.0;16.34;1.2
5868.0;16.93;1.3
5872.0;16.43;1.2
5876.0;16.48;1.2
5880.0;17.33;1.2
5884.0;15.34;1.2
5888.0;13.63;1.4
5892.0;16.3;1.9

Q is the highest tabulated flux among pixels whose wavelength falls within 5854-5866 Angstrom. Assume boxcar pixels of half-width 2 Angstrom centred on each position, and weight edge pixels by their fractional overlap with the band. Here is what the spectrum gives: 16.34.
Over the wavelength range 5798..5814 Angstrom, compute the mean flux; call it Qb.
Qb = 16.4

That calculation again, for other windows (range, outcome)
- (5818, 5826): 15.8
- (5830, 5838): 15.9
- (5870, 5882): 16.7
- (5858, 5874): 16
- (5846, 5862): 15.9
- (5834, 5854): 16.8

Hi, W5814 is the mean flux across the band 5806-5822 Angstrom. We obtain 15.9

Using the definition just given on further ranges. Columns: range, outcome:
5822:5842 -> 16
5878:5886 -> 16.3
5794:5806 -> 16.3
